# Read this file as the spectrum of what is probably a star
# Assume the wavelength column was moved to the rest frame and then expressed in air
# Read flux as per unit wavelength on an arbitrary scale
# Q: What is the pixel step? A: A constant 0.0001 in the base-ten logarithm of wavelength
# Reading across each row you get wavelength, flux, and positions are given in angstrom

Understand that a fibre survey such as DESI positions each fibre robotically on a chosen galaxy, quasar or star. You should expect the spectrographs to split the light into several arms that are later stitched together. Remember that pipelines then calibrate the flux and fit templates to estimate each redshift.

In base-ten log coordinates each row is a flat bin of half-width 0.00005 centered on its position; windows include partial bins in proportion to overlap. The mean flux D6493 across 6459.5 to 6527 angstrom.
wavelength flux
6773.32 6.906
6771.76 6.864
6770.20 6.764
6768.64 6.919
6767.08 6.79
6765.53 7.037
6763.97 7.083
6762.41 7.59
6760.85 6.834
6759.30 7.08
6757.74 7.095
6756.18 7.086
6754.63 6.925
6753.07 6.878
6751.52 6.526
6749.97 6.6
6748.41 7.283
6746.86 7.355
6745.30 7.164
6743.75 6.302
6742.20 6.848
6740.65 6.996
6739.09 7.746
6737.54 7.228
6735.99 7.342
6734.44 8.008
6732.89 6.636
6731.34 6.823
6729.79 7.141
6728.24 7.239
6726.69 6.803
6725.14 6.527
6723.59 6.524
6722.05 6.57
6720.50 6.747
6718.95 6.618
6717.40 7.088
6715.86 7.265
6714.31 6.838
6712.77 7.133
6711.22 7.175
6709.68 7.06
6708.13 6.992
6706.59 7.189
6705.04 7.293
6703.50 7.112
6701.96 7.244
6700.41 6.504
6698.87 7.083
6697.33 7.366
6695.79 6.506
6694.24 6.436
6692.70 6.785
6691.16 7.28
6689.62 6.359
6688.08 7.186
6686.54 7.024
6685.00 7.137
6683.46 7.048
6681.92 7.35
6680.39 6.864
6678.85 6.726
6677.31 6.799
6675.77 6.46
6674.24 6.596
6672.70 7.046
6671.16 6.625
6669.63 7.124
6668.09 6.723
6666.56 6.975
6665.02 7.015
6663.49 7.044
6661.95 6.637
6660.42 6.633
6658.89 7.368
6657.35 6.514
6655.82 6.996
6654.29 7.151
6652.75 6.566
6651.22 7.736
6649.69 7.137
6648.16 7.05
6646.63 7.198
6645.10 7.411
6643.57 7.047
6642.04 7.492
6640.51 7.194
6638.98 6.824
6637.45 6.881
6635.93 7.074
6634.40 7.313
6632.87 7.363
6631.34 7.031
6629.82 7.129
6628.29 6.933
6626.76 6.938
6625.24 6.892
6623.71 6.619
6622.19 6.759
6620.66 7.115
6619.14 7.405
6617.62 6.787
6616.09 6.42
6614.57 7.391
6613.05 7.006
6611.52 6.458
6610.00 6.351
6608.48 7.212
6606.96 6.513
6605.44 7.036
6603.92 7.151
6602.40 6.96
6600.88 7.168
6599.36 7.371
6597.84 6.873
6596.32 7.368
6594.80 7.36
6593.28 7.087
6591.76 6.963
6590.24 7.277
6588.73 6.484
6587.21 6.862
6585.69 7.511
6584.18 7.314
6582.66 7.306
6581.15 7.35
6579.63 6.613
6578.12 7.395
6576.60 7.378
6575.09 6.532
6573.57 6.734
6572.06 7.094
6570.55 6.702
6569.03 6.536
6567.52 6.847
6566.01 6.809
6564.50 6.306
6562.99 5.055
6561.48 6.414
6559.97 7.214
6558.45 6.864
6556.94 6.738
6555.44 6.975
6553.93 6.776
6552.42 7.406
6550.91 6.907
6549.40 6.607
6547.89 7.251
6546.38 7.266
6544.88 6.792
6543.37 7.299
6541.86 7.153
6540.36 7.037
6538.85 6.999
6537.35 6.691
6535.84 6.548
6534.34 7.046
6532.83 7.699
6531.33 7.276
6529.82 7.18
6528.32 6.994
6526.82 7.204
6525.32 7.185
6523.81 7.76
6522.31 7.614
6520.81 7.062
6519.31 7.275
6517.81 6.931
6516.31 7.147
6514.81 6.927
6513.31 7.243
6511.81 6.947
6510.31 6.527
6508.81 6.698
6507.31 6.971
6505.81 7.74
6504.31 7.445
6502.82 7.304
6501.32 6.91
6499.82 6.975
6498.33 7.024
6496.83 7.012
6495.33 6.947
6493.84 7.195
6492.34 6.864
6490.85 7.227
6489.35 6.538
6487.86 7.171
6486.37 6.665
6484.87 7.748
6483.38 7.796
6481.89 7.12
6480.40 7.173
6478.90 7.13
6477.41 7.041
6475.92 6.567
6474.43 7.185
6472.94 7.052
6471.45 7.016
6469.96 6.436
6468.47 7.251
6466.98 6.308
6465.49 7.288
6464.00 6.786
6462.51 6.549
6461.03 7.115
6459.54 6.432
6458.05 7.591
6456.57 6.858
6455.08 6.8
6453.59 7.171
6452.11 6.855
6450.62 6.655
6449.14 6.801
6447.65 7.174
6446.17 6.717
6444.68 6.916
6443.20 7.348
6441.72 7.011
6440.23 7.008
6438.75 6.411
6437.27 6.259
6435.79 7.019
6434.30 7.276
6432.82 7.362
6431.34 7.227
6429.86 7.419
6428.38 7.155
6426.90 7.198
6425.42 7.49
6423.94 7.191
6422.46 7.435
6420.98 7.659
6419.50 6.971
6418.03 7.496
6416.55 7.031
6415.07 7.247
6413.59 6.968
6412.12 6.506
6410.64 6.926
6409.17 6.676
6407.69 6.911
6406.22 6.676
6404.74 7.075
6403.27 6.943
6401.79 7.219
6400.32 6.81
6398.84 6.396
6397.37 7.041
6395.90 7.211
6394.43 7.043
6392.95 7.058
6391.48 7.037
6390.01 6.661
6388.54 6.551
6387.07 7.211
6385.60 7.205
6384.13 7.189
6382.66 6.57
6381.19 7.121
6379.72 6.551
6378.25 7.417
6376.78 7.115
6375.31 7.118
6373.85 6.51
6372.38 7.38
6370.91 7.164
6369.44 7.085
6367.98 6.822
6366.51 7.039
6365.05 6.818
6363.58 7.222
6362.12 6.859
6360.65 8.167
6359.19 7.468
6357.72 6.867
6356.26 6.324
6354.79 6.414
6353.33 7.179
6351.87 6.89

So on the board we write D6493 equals 7.06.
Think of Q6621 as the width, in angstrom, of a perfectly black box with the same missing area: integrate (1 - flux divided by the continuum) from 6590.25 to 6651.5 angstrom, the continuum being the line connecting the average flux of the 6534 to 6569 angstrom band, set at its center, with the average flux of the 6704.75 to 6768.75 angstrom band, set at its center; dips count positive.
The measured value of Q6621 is -1.41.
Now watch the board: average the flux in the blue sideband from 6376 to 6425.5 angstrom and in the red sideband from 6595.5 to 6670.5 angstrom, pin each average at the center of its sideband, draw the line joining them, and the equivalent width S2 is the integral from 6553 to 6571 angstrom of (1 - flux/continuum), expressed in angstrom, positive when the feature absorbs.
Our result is 1.0 angstrom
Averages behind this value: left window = 7.01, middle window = 6.61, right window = 7.01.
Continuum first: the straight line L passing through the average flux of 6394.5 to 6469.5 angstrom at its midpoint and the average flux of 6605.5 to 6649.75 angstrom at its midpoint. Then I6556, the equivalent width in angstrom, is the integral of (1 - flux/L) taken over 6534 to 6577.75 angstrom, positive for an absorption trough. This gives 1.05 angstrom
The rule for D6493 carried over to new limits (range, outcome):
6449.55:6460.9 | 6.92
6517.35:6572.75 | 6.96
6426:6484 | 6.99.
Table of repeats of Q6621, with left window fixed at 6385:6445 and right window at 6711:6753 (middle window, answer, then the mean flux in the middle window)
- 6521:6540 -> -0.4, 7.18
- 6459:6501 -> 0.2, 6.99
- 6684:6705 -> 0.1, 6.94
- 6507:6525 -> -0.2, 7.1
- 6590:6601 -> -0.3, 7.17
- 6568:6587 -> -0.1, 7.03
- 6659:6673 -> 0.2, 6.89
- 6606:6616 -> 0.3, 6.8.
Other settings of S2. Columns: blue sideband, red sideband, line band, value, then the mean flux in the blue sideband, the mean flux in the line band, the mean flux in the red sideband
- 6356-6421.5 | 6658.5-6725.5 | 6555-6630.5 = 0.35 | 7.01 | 6.91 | 6.91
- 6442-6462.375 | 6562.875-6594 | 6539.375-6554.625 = -0.30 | 6.95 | 7.05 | 6.9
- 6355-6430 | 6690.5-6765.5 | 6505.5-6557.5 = -0.42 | 7.04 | 7.08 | 7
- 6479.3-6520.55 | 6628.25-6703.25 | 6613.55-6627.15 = 0.16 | 7.09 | 6.93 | 6.98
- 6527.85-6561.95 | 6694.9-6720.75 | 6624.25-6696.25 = 0.43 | 7.01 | 6.97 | 7.01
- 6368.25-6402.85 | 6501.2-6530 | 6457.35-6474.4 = 0.45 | 6.98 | 6.9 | 7.16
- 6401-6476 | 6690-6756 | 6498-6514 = -0.18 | 7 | 7.07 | 6.98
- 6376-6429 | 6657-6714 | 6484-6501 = -0.10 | 7.03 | 7.04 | 6.93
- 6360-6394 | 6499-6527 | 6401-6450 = 0.17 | 7.03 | 7.05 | 7.15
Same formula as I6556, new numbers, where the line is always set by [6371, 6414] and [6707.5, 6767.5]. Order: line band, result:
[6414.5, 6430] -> -0.8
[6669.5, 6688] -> 0.2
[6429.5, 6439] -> -0.1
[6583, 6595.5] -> -0.2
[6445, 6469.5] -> 0.2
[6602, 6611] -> 0.2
